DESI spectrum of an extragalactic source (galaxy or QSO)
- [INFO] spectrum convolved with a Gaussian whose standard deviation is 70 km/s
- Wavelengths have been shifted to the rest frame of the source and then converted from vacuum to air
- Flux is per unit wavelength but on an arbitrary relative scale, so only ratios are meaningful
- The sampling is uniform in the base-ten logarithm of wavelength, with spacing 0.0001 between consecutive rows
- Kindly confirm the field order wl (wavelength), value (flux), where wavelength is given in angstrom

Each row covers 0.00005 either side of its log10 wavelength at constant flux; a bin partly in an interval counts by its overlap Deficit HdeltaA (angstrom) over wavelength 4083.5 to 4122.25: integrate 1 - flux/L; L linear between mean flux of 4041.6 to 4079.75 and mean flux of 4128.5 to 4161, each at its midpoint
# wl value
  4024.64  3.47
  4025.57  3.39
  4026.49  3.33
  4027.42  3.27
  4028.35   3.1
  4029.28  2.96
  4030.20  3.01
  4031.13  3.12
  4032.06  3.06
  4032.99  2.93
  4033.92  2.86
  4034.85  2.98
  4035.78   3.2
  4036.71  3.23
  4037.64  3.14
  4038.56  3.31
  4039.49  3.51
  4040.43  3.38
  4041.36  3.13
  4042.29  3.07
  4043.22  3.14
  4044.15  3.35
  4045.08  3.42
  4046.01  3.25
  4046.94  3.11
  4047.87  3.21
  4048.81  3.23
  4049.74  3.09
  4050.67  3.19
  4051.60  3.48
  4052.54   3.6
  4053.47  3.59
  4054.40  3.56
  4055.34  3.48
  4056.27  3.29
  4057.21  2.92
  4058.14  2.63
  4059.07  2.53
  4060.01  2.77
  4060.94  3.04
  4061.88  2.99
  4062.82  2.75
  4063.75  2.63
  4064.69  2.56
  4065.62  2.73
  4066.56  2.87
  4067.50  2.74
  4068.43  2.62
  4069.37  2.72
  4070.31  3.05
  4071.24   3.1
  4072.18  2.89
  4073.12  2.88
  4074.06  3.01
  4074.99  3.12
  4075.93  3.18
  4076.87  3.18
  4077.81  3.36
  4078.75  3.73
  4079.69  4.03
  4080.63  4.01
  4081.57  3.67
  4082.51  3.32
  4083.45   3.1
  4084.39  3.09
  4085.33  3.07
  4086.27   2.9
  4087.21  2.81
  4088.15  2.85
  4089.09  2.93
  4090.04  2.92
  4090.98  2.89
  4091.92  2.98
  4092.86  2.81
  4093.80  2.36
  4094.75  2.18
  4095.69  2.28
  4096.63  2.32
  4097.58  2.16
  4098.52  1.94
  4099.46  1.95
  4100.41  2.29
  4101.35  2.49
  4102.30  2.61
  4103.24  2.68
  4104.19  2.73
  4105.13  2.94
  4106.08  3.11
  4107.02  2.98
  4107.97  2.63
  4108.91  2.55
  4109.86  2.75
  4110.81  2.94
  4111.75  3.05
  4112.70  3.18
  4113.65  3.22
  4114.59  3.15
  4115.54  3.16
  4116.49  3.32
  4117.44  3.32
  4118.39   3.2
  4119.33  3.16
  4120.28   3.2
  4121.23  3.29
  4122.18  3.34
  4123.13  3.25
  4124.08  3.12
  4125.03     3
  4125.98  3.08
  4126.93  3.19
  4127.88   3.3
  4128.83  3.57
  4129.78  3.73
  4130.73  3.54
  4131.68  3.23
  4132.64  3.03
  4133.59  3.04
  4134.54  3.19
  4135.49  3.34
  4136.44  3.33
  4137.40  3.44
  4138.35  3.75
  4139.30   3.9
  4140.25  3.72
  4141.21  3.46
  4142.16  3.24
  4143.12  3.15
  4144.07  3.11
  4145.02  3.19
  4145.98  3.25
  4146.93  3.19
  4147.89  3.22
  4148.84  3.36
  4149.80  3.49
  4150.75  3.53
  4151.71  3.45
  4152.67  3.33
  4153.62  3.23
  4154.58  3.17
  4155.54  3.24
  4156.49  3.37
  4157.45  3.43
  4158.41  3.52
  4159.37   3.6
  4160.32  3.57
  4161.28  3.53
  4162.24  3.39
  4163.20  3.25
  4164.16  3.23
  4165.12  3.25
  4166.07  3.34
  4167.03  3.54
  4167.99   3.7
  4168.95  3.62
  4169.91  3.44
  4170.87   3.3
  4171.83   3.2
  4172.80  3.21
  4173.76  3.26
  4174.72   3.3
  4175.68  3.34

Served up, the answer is 4.99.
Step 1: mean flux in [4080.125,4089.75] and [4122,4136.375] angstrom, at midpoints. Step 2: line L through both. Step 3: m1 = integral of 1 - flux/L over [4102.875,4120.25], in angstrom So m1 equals 1.17 angstrom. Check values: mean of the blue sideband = 3.17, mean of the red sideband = 3.26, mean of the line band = 3.01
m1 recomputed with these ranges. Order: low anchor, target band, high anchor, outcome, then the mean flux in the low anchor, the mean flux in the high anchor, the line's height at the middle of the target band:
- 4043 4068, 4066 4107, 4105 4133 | 3.1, 3.08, 3.15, 3.12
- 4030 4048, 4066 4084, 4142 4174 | 0.2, 3.17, 3.35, 3.23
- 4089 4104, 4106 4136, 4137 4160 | -2.6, 2.48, 3.39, 2.91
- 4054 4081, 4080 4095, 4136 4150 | 0.5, 3.04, 3.38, 3.13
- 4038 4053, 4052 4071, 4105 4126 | 1.6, 3.28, 3.09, 3.23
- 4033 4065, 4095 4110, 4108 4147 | 3.2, 3.14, 3.24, 3.21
